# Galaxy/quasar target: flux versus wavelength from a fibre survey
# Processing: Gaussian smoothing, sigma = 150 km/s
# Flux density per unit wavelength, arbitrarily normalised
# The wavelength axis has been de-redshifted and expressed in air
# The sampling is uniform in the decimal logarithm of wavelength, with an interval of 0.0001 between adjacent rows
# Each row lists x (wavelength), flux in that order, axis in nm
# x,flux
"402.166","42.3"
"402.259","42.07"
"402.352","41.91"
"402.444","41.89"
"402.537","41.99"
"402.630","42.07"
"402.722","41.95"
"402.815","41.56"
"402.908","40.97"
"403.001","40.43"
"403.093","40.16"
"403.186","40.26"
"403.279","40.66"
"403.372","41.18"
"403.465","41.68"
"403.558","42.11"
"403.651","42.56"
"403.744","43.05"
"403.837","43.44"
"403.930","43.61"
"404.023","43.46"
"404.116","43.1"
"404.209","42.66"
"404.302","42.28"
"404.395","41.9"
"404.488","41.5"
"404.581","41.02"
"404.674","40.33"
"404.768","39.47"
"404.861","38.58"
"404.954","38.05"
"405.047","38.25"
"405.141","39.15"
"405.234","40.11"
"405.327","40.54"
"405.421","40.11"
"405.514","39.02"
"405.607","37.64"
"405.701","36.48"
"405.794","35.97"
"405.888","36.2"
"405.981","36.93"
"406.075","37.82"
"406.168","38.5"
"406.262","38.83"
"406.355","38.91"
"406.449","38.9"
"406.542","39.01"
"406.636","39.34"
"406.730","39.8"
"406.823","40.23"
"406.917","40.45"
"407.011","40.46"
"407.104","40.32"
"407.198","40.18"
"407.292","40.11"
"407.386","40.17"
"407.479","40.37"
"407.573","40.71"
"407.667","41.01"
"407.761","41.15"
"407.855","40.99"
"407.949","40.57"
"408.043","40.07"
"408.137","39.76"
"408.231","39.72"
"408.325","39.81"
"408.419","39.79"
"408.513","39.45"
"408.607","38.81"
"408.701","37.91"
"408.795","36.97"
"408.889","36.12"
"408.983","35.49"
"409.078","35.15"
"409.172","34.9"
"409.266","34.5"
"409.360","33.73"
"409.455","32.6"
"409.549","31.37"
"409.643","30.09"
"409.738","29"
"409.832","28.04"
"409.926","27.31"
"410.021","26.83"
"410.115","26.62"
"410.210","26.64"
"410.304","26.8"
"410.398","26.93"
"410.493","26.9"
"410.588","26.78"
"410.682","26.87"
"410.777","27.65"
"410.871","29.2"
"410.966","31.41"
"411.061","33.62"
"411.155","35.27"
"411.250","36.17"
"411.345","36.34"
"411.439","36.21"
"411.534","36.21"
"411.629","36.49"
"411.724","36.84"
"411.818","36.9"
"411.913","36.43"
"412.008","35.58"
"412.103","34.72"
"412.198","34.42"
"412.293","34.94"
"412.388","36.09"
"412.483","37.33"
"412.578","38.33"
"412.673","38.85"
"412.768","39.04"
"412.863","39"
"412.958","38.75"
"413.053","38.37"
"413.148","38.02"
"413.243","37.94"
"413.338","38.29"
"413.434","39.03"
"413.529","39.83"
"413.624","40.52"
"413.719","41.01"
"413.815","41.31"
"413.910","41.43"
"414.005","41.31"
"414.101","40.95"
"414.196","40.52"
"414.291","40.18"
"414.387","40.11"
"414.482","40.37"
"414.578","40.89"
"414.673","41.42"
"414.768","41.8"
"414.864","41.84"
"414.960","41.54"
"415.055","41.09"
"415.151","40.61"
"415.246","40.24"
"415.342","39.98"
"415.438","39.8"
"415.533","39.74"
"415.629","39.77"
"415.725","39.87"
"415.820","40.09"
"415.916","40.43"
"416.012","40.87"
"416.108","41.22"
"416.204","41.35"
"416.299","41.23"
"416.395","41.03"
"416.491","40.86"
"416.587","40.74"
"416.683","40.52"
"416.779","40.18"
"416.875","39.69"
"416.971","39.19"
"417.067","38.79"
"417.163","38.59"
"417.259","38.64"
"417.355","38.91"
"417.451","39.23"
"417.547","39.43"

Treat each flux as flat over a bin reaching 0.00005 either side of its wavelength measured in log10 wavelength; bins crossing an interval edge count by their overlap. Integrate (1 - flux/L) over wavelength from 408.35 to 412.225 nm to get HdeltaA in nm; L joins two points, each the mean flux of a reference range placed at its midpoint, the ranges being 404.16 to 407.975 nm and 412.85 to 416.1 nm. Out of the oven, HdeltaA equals 0.68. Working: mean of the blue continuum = 39.6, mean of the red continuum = 40.2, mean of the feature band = 32.9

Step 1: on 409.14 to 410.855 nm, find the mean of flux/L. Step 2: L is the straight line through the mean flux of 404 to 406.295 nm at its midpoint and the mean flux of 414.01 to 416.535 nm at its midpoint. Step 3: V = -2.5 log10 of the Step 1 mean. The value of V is 0.349 mag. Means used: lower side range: 39.5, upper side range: 40.7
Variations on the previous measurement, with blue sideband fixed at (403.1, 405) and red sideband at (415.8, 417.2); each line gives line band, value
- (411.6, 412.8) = 0.117 mag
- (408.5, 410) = 0.217 mag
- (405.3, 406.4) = 0.090 mag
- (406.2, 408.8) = 0.037 mag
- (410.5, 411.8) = 0.234 mag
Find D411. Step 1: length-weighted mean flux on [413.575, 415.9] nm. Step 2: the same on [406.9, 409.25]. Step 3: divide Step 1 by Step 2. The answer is 1.0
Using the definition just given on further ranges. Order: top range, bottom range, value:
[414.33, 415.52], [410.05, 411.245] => 1.41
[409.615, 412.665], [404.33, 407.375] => 0.82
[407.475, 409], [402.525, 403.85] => 0.95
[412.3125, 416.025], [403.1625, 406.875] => 1.00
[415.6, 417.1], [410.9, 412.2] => 1.14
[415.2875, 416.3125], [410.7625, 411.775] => 1.17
